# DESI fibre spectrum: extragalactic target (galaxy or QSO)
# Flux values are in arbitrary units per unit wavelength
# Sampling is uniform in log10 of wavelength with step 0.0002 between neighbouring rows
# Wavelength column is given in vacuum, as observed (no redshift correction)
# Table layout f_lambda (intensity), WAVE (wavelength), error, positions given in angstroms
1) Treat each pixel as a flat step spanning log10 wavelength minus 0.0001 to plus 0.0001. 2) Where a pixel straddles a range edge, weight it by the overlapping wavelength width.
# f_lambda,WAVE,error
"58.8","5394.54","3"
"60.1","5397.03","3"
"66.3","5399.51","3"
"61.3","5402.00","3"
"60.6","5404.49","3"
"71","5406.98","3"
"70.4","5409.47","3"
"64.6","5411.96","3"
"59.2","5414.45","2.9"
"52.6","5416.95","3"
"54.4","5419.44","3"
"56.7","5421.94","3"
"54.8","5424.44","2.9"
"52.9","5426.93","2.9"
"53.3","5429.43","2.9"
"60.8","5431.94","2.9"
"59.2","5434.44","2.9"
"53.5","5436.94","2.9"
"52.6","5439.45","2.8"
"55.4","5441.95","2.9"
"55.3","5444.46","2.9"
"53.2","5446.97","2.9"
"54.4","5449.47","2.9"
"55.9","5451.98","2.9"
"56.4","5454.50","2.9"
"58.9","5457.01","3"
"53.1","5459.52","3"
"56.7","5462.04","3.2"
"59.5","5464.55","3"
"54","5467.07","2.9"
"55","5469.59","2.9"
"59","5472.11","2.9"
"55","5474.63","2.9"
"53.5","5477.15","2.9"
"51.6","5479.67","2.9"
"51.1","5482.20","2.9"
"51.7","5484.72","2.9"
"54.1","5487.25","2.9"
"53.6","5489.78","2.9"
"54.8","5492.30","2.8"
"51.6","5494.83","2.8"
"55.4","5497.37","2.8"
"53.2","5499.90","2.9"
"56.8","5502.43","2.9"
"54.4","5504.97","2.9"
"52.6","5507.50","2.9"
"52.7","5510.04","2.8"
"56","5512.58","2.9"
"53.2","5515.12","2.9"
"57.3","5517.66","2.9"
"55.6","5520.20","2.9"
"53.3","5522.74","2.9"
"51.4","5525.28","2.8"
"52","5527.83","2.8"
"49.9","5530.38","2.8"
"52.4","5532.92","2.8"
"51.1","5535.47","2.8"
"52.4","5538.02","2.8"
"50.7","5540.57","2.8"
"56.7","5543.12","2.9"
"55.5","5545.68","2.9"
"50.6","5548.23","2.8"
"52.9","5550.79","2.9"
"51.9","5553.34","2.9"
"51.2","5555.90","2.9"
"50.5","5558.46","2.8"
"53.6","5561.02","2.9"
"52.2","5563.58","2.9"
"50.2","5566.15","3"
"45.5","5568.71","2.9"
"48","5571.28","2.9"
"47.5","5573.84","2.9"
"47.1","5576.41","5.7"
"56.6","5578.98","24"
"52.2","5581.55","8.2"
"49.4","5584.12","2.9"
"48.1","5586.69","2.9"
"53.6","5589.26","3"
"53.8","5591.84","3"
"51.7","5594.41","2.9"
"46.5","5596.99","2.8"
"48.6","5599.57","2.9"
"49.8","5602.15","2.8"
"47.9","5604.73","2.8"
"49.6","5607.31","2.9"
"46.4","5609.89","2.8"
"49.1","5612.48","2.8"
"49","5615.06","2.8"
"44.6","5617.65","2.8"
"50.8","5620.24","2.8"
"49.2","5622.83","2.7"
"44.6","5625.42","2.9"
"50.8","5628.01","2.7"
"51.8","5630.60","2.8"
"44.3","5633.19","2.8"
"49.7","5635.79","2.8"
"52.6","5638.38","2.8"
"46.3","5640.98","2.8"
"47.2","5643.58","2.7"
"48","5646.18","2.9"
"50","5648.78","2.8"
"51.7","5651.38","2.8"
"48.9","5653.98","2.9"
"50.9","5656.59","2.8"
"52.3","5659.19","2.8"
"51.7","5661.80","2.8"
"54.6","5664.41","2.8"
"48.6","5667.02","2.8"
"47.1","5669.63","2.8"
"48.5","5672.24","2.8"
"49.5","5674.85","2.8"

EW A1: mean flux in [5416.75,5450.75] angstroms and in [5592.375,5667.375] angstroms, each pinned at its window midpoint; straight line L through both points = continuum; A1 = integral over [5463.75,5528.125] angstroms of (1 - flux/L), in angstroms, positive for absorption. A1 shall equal -1.17 angstroms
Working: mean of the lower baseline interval 55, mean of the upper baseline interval 49.3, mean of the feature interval 54.2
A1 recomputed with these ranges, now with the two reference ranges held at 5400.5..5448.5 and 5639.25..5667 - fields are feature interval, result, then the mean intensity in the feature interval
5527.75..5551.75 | 0.7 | 52.4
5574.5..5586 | 0.4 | 50.9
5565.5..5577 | 1.2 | 47.6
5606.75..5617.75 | 0.8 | 48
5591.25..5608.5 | 0.8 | 49.5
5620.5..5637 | 0.8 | 48.5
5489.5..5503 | 0.3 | 54.2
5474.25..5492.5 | 1.0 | 53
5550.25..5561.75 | 0.3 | 51.9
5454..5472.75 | 0.1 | 56.5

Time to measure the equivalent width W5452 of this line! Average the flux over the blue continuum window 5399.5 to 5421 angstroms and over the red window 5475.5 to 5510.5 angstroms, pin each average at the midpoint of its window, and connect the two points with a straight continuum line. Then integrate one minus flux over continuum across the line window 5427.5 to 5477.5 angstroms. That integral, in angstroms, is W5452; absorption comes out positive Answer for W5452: 1.56 angstroms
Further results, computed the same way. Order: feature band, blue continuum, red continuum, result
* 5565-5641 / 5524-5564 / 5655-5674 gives 3.2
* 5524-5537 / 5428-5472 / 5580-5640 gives 0.3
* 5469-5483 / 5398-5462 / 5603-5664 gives 0.4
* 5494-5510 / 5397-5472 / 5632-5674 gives 0.4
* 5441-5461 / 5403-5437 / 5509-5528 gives 0.7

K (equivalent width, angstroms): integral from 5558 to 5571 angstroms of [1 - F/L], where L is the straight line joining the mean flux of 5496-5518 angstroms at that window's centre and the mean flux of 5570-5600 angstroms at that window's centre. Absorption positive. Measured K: 0.3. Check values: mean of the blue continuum 54.5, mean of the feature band 50.2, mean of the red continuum 50.3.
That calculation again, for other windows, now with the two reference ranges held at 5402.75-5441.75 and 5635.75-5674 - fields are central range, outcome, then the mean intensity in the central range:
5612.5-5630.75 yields 0.9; 48.5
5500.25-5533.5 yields 0.8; 53.7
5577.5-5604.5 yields 0.7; 50.9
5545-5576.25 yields 1.6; 50.6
